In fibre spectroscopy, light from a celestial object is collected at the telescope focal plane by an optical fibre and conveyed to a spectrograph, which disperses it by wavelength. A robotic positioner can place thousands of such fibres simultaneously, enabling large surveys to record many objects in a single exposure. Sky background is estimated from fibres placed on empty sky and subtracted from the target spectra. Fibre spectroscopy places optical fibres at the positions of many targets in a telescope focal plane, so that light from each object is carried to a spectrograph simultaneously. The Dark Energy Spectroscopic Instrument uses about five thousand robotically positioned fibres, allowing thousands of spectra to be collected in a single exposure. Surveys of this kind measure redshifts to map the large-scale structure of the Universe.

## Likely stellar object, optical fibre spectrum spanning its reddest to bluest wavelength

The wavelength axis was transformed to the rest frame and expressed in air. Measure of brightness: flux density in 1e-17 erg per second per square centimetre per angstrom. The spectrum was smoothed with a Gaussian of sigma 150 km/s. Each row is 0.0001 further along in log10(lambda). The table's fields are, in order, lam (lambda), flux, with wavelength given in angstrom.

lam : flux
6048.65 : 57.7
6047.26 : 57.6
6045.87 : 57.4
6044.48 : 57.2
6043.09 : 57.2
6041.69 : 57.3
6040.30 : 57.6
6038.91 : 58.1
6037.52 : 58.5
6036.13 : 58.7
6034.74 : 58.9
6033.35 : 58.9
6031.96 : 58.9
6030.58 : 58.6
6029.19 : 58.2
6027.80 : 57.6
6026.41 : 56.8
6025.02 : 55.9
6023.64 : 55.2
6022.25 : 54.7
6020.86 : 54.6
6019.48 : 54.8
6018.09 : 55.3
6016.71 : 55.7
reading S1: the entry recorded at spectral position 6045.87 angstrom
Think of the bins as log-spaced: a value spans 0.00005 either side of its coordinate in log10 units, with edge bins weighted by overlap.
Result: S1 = 57.4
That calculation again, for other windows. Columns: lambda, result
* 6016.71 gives 55.7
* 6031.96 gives 58.9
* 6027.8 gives 57.6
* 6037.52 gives 58.5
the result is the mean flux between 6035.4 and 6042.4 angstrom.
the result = 58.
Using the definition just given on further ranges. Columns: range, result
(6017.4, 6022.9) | 54.9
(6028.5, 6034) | 58.7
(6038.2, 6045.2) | 57.5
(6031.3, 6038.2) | 58.8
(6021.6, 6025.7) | 55.3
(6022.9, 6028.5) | 56.3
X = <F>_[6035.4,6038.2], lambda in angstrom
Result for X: 58.6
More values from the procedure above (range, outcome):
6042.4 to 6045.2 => 57.3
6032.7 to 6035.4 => 58.9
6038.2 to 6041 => 57.9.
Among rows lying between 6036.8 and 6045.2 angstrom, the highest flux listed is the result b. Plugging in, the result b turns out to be 58.5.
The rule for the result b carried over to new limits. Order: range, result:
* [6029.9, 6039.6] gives 58.9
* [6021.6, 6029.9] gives 58.2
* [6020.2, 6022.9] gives 54.7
